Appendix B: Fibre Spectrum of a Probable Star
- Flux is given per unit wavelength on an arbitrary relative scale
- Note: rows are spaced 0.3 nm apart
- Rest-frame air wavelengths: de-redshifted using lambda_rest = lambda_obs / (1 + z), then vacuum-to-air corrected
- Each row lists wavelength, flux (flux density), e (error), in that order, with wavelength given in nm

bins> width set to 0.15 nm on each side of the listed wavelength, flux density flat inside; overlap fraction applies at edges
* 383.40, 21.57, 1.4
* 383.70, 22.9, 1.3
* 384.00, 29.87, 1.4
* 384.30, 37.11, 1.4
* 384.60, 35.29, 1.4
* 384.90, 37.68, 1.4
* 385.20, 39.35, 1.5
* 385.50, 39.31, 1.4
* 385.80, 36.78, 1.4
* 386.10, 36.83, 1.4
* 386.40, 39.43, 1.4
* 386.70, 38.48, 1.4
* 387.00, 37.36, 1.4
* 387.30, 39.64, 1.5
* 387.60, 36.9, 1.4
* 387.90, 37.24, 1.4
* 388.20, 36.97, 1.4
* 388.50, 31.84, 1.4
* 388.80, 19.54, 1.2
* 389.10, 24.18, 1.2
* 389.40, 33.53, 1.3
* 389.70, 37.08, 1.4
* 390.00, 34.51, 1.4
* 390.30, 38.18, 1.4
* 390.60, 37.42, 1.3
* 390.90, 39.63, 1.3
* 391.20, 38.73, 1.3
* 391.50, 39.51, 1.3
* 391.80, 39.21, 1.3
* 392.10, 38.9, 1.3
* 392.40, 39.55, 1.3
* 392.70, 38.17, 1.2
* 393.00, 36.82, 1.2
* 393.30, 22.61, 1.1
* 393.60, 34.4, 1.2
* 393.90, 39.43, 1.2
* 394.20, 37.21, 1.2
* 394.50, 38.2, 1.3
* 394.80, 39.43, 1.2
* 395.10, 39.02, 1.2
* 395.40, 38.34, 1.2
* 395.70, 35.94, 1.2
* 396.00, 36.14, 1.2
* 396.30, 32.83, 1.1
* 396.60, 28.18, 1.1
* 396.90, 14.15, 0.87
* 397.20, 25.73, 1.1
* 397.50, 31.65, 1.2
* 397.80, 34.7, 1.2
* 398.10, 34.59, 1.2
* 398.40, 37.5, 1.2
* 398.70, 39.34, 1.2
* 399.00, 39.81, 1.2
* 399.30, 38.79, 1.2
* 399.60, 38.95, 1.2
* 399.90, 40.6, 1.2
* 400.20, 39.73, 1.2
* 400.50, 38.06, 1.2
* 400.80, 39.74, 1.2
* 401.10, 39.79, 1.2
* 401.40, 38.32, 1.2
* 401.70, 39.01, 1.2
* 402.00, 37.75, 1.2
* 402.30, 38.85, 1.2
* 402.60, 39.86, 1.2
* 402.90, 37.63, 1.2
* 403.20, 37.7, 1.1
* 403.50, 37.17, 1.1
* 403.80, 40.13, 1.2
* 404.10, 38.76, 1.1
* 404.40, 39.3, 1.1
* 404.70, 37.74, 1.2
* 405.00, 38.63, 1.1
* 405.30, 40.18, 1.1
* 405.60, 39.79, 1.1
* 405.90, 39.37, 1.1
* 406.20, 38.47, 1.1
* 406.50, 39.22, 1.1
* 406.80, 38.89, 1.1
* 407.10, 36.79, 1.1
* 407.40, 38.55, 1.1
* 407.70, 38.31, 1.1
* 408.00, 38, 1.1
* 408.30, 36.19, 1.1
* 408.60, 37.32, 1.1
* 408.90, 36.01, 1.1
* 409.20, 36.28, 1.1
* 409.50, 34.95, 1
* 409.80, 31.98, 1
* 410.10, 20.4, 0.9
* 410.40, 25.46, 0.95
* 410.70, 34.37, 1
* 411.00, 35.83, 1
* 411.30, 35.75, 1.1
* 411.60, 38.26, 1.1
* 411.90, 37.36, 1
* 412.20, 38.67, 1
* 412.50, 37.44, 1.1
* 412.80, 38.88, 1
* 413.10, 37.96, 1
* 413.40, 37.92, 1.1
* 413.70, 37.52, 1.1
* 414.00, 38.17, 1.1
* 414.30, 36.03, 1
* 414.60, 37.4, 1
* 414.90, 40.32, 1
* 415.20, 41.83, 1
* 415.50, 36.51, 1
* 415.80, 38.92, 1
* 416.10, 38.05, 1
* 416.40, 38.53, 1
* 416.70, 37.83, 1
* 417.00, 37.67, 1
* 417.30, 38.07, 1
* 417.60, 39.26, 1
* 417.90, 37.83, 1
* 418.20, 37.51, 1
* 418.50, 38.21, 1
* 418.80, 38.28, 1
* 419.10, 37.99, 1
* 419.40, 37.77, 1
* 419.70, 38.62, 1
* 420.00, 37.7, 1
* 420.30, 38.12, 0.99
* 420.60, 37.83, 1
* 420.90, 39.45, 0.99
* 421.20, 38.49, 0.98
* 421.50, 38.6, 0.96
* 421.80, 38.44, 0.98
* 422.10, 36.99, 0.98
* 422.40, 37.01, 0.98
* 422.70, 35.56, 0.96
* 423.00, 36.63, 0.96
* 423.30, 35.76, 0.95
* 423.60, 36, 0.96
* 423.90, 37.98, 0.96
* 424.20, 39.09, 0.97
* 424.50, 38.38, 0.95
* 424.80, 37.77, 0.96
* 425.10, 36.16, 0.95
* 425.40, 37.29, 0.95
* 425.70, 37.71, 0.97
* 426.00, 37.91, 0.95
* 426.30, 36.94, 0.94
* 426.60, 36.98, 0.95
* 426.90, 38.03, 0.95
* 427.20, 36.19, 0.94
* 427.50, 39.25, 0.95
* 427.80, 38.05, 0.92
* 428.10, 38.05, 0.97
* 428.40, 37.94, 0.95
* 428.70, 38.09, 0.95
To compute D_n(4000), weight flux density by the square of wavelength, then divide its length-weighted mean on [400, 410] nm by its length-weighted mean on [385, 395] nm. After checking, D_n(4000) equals 1.1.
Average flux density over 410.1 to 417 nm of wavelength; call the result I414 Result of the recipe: 36.9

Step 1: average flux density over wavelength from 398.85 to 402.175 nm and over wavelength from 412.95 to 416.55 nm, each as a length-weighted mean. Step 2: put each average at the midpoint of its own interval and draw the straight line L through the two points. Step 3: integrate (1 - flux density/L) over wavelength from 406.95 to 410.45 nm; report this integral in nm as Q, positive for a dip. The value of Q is 0.38 nm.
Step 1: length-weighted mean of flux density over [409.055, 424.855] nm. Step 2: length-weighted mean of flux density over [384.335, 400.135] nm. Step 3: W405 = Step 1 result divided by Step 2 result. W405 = 1.0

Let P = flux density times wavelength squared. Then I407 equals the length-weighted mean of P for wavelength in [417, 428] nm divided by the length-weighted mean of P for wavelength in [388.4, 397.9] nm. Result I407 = 1.27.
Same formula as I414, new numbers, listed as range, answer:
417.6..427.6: 37.7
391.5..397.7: 34.4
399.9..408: 38.8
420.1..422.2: 38.3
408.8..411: 31.5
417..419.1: 38.1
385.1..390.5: 35.4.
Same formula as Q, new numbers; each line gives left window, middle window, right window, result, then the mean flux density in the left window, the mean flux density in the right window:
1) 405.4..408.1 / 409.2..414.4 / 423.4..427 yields 0.431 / 38.6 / 37.5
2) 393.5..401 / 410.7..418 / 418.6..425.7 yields -0.172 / 35.7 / 37.7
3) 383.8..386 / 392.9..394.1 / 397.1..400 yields 0.096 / 36.2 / 36.3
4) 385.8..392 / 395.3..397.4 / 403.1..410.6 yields 0.356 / 35.9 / 36.6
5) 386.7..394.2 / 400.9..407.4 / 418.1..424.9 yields -0.392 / 35.6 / 37.7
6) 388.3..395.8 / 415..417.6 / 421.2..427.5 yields -0.112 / 35.7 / 37.3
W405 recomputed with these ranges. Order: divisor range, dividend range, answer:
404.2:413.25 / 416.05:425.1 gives 1.03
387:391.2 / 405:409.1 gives 1.10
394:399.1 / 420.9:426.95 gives 1.09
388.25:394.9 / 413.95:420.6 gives 1.08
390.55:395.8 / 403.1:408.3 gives 1.03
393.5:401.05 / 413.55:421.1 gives 1.07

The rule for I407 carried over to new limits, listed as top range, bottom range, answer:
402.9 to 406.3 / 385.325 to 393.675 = 1.17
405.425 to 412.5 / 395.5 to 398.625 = 1.21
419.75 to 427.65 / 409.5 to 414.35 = 1.13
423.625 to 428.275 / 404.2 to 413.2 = 1.12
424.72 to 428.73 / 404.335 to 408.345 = 1.07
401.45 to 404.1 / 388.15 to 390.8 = 1.27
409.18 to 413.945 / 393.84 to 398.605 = 1.11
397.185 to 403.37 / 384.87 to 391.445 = 1.12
